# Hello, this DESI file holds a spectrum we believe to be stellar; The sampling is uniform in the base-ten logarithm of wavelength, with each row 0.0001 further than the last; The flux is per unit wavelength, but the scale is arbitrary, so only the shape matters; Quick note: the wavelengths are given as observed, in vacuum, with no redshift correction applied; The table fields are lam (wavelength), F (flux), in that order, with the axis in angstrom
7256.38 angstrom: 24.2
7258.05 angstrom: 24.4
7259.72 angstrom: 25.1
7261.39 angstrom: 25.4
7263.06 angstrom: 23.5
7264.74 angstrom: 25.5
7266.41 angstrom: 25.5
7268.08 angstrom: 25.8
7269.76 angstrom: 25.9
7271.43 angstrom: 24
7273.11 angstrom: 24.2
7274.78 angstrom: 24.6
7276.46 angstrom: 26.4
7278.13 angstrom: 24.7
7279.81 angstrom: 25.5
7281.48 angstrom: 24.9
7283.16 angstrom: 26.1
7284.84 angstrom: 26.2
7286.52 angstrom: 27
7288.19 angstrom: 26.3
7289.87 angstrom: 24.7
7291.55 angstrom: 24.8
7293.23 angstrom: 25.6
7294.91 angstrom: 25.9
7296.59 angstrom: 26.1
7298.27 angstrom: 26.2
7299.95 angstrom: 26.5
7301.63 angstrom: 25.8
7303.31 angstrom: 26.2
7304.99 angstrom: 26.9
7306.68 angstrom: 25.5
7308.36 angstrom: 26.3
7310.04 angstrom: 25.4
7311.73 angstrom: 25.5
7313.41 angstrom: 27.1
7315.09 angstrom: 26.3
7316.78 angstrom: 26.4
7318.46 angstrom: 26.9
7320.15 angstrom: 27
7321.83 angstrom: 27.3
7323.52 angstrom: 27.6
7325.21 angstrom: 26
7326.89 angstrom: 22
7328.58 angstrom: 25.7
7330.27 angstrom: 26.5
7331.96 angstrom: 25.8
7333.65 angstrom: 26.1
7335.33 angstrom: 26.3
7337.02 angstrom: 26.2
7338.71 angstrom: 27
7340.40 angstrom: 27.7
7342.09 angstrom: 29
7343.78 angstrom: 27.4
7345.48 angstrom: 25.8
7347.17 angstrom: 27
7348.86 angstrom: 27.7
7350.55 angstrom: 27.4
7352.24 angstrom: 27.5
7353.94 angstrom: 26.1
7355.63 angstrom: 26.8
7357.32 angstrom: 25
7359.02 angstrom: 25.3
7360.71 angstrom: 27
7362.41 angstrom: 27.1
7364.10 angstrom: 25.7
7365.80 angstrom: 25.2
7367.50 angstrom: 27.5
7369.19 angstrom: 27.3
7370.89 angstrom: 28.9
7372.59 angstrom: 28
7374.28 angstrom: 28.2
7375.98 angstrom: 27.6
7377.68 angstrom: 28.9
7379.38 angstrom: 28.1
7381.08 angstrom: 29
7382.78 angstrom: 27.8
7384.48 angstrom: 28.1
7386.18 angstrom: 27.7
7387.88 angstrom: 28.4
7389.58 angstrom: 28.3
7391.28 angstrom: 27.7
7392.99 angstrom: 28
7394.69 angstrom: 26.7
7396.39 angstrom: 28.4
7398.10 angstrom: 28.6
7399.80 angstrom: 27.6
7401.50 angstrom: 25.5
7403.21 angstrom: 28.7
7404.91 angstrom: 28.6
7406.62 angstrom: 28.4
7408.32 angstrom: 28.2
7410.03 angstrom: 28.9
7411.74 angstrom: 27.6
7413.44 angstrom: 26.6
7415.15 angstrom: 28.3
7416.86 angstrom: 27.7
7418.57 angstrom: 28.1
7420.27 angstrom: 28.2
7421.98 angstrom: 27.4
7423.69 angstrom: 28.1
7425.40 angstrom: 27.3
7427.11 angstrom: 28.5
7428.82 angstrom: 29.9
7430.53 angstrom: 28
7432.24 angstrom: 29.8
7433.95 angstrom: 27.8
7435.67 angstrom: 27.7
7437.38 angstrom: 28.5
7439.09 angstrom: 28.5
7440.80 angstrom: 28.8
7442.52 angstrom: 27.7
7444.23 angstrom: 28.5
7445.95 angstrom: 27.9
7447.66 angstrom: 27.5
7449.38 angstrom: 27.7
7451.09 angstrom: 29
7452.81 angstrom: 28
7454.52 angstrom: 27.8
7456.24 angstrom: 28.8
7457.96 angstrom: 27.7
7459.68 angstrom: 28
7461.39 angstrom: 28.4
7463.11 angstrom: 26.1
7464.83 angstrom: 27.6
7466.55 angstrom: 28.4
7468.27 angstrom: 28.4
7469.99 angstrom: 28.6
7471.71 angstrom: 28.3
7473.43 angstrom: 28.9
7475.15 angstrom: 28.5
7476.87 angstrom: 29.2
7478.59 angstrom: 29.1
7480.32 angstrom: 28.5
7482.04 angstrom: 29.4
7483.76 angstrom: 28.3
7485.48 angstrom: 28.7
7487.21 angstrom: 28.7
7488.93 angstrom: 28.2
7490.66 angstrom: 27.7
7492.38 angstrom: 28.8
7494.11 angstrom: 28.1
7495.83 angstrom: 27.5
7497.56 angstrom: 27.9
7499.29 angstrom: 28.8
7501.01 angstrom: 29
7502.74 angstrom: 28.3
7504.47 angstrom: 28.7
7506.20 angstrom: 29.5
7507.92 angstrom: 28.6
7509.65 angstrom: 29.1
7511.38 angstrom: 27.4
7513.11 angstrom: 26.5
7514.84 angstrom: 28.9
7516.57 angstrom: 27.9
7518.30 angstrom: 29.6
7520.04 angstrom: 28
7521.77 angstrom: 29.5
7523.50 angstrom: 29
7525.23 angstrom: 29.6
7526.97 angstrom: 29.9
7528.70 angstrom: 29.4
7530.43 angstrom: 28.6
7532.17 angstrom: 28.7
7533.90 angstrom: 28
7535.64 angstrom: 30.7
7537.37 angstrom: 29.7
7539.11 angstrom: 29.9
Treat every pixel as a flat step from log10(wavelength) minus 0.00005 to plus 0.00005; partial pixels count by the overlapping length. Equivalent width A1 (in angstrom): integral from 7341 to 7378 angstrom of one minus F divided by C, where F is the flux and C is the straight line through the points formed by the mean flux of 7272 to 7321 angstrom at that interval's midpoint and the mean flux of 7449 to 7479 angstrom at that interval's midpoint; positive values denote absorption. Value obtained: -0.4 angstrom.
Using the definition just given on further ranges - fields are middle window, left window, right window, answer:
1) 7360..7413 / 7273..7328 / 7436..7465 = -1.3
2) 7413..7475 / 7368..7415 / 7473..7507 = 0.4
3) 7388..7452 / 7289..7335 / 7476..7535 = -1.4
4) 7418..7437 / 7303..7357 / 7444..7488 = -0.3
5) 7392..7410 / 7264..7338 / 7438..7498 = -0.4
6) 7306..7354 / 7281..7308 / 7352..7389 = 0.1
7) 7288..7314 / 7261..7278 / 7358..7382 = -0.1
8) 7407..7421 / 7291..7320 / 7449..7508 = -0.2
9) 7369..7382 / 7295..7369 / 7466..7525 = -0.6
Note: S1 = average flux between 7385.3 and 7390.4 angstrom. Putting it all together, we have 28.1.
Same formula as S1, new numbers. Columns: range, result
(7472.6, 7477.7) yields 28.9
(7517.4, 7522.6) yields 29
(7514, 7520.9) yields 28.6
